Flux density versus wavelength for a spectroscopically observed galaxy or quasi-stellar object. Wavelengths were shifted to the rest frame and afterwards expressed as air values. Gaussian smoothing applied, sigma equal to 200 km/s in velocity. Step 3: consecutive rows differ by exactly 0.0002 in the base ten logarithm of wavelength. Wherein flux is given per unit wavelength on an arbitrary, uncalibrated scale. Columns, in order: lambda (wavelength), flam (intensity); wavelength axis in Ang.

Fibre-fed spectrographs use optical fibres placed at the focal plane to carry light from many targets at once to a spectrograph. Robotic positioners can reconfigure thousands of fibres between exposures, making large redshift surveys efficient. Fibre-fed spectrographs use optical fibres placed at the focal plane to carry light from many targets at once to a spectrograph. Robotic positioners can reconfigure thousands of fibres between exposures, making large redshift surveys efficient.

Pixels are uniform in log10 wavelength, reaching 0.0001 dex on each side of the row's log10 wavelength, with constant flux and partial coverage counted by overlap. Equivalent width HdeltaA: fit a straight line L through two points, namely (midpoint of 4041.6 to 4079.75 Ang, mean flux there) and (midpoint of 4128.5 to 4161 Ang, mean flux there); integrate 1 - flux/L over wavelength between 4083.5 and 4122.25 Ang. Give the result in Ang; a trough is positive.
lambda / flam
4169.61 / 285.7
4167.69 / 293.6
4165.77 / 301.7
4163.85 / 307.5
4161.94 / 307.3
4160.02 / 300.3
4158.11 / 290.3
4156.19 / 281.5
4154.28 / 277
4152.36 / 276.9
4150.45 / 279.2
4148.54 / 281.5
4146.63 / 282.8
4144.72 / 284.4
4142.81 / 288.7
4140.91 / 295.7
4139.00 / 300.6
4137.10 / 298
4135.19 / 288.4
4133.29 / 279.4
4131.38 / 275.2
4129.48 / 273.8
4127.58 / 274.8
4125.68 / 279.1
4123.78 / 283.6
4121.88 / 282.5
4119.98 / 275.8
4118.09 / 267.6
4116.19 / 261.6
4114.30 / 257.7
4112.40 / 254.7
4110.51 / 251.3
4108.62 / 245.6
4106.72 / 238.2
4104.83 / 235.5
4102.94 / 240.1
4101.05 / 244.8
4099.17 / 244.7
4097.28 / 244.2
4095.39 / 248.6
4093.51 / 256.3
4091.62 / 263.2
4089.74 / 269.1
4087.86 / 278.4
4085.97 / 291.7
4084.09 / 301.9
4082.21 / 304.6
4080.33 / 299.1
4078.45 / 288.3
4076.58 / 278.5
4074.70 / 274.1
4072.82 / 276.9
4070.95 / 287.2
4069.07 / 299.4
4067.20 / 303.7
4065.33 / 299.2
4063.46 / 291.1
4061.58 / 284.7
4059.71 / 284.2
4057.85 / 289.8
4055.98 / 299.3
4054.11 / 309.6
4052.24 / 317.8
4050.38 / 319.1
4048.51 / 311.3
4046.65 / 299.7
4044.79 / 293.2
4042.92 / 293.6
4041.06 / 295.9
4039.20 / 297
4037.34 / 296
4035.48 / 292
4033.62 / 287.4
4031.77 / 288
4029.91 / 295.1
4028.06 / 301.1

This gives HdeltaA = 4.2 Ang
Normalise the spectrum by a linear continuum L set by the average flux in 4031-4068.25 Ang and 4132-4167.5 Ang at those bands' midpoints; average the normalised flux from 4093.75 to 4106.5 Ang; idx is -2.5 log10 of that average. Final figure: 0.20 mag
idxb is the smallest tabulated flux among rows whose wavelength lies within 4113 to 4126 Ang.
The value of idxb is 257.7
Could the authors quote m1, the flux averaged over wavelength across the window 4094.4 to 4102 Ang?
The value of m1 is 246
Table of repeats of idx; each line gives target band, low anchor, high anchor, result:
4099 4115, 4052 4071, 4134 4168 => 0.193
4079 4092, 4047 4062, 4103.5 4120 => -0.047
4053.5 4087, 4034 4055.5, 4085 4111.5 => -0.052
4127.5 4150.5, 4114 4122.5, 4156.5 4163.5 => -0.006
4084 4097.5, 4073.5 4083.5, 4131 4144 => 0.081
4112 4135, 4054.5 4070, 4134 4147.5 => 0.072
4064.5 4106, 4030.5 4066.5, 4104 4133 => 0.025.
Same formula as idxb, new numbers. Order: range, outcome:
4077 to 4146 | 235.5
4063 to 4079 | 274.1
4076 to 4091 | 269.1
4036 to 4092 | 263.2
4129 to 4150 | 273.8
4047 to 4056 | 299.3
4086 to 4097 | 248.6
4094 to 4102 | 244.2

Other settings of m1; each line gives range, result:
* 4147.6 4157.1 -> 279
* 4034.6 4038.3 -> 294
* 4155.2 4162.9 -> 295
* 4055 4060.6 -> 292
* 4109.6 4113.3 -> 253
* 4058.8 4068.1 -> 292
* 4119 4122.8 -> 279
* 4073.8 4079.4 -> 281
